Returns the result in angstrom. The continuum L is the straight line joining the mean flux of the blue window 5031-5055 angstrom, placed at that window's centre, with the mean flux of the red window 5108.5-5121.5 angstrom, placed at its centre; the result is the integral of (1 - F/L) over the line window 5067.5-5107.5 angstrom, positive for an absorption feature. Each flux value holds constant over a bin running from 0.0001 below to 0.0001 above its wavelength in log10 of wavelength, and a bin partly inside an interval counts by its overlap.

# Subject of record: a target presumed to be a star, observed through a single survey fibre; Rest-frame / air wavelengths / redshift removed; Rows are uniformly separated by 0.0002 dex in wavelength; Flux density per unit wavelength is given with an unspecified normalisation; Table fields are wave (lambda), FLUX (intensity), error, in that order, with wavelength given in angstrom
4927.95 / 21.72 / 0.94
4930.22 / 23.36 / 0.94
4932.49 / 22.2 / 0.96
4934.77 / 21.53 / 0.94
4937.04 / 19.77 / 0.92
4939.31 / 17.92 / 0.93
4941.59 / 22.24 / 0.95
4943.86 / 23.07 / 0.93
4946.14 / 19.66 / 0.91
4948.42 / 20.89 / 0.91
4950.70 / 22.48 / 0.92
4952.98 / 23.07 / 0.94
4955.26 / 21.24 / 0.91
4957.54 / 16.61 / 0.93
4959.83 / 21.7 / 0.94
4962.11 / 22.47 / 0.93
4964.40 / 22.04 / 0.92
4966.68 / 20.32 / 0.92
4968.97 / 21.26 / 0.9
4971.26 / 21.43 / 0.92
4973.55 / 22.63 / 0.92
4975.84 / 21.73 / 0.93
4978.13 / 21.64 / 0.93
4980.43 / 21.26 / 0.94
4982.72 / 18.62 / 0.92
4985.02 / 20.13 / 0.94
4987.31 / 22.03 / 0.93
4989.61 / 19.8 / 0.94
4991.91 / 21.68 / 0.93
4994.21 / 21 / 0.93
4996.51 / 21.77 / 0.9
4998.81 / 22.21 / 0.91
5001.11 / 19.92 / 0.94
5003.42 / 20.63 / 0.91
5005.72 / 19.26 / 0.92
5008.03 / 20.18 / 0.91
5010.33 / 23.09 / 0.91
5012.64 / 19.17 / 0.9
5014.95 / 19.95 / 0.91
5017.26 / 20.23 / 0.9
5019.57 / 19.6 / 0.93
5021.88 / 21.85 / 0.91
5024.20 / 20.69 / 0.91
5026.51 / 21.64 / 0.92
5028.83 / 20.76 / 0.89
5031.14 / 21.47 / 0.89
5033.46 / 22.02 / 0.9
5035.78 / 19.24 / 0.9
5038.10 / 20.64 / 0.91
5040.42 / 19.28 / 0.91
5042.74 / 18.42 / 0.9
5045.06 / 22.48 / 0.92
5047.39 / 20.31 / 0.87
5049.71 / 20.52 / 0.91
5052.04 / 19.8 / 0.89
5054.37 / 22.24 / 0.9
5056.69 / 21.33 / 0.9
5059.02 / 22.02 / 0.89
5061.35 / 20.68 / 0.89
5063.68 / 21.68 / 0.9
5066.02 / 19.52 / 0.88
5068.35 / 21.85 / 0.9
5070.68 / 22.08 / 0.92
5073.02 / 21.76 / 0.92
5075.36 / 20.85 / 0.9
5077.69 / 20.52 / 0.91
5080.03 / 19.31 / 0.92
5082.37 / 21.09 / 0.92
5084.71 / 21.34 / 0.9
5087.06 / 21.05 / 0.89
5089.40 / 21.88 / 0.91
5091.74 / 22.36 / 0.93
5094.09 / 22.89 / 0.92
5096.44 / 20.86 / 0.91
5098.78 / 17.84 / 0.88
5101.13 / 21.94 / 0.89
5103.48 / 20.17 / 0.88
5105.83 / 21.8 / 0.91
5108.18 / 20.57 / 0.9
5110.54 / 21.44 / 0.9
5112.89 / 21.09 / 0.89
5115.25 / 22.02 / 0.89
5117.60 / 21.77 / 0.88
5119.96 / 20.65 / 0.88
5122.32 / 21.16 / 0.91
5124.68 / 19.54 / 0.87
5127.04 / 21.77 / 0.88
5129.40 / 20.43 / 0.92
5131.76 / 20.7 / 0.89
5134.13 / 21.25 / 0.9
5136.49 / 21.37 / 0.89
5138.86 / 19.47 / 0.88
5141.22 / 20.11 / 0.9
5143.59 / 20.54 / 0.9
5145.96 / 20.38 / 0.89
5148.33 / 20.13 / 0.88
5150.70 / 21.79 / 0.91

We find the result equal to -0.2 angstrom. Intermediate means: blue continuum 20.5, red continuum 21.3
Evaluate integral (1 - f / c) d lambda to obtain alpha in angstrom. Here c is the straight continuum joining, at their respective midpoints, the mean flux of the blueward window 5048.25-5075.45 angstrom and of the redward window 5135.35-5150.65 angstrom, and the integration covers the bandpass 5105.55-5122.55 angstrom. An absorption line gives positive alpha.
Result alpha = -0.5 angstrom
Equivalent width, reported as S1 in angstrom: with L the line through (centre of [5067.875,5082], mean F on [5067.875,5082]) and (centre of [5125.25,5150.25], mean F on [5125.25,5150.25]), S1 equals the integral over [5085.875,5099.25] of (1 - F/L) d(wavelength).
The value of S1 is -0.26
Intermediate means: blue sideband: 21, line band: 21.3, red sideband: 20.6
